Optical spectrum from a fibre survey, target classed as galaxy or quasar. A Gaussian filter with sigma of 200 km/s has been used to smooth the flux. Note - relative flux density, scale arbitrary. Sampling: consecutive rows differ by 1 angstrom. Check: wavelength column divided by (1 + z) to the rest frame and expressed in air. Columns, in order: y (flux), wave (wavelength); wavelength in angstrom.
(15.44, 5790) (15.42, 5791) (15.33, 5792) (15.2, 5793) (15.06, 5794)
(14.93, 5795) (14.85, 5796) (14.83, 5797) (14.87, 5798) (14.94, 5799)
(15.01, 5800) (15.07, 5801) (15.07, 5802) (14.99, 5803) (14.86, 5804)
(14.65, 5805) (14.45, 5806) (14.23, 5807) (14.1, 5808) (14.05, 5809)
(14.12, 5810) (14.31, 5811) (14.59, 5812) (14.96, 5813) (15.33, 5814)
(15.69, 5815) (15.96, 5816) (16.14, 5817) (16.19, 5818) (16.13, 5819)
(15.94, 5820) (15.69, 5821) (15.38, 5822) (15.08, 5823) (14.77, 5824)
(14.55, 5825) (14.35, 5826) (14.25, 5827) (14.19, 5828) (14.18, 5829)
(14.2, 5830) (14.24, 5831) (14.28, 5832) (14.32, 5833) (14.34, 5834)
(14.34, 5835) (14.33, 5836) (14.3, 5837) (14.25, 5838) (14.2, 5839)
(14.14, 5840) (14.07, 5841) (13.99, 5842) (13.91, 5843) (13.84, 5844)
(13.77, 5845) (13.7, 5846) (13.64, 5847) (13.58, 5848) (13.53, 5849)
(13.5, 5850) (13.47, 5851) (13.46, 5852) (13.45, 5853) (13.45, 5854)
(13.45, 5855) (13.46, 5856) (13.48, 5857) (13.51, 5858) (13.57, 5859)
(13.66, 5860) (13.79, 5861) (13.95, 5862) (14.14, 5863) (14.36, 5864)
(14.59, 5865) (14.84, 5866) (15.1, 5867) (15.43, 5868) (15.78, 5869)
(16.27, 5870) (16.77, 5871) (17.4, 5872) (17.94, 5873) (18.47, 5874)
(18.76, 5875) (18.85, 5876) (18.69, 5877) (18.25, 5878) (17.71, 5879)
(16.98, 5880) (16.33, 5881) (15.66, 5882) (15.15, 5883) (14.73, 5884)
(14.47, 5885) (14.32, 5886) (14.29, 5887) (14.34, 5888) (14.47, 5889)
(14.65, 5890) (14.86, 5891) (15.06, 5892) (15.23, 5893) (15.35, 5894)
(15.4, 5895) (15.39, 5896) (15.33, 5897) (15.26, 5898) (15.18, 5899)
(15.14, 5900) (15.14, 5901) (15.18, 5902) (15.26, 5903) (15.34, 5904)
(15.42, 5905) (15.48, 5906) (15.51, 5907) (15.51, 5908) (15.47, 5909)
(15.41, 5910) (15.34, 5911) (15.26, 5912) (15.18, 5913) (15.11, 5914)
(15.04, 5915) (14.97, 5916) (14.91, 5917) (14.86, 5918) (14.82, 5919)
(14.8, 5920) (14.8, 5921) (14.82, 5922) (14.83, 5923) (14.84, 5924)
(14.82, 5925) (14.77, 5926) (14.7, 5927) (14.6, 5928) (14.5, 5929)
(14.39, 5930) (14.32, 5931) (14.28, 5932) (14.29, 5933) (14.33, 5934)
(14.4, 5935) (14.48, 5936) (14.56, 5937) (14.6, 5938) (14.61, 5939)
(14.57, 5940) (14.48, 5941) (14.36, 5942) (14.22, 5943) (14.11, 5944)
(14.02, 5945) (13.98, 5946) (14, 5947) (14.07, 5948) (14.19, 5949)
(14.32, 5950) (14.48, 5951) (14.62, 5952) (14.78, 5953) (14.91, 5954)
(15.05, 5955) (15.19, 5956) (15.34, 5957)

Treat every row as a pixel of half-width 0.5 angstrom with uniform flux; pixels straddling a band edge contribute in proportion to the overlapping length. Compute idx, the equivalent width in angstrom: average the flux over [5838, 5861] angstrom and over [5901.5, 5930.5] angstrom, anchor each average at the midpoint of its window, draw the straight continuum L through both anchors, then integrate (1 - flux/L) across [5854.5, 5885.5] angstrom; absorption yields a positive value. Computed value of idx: -3.4 angstrom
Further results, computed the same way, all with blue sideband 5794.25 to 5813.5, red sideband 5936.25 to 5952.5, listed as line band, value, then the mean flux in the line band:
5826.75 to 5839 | 0.3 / 14.3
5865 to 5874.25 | -1.1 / 16.3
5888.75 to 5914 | -1.4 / 15.2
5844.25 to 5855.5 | 0.8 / 13.6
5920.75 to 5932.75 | -0.2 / 14.6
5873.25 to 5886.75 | -2.1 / 16.8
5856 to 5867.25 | 0.4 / 14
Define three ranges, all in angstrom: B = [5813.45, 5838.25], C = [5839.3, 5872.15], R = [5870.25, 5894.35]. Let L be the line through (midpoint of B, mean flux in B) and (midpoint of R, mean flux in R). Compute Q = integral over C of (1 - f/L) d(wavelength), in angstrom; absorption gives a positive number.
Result 2.99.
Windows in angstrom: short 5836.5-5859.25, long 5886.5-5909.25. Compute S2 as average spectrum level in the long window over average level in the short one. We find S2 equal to 1.10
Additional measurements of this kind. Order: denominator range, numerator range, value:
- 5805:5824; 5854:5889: 1.03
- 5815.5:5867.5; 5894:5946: 1.04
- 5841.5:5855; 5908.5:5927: 1.10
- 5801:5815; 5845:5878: 1.02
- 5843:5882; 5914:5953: 0.96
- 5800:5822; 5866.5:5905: 1.05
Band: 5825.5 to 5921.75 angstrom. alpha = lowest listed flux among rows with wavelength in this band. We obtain 13.45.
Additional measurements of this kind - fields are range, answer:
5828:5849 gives 13.53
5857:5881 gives 13.48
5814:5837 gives 14.18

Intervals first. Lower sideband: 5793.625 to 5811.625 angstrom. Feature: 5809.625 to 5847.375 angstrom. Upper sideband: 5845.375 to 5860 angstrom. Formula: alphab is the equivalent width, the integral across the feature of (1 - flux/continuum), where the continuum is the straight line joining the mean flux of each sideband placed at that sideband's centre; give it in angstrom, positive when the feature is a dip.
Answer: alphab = -1.4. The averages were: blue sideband 14.7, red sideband 13.5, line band 14.6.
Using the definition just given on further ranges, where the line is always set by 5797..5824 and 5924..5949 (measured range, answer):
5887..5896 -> -0.2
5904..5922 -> -0.8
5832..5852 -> 1.3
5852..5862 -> 0.9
